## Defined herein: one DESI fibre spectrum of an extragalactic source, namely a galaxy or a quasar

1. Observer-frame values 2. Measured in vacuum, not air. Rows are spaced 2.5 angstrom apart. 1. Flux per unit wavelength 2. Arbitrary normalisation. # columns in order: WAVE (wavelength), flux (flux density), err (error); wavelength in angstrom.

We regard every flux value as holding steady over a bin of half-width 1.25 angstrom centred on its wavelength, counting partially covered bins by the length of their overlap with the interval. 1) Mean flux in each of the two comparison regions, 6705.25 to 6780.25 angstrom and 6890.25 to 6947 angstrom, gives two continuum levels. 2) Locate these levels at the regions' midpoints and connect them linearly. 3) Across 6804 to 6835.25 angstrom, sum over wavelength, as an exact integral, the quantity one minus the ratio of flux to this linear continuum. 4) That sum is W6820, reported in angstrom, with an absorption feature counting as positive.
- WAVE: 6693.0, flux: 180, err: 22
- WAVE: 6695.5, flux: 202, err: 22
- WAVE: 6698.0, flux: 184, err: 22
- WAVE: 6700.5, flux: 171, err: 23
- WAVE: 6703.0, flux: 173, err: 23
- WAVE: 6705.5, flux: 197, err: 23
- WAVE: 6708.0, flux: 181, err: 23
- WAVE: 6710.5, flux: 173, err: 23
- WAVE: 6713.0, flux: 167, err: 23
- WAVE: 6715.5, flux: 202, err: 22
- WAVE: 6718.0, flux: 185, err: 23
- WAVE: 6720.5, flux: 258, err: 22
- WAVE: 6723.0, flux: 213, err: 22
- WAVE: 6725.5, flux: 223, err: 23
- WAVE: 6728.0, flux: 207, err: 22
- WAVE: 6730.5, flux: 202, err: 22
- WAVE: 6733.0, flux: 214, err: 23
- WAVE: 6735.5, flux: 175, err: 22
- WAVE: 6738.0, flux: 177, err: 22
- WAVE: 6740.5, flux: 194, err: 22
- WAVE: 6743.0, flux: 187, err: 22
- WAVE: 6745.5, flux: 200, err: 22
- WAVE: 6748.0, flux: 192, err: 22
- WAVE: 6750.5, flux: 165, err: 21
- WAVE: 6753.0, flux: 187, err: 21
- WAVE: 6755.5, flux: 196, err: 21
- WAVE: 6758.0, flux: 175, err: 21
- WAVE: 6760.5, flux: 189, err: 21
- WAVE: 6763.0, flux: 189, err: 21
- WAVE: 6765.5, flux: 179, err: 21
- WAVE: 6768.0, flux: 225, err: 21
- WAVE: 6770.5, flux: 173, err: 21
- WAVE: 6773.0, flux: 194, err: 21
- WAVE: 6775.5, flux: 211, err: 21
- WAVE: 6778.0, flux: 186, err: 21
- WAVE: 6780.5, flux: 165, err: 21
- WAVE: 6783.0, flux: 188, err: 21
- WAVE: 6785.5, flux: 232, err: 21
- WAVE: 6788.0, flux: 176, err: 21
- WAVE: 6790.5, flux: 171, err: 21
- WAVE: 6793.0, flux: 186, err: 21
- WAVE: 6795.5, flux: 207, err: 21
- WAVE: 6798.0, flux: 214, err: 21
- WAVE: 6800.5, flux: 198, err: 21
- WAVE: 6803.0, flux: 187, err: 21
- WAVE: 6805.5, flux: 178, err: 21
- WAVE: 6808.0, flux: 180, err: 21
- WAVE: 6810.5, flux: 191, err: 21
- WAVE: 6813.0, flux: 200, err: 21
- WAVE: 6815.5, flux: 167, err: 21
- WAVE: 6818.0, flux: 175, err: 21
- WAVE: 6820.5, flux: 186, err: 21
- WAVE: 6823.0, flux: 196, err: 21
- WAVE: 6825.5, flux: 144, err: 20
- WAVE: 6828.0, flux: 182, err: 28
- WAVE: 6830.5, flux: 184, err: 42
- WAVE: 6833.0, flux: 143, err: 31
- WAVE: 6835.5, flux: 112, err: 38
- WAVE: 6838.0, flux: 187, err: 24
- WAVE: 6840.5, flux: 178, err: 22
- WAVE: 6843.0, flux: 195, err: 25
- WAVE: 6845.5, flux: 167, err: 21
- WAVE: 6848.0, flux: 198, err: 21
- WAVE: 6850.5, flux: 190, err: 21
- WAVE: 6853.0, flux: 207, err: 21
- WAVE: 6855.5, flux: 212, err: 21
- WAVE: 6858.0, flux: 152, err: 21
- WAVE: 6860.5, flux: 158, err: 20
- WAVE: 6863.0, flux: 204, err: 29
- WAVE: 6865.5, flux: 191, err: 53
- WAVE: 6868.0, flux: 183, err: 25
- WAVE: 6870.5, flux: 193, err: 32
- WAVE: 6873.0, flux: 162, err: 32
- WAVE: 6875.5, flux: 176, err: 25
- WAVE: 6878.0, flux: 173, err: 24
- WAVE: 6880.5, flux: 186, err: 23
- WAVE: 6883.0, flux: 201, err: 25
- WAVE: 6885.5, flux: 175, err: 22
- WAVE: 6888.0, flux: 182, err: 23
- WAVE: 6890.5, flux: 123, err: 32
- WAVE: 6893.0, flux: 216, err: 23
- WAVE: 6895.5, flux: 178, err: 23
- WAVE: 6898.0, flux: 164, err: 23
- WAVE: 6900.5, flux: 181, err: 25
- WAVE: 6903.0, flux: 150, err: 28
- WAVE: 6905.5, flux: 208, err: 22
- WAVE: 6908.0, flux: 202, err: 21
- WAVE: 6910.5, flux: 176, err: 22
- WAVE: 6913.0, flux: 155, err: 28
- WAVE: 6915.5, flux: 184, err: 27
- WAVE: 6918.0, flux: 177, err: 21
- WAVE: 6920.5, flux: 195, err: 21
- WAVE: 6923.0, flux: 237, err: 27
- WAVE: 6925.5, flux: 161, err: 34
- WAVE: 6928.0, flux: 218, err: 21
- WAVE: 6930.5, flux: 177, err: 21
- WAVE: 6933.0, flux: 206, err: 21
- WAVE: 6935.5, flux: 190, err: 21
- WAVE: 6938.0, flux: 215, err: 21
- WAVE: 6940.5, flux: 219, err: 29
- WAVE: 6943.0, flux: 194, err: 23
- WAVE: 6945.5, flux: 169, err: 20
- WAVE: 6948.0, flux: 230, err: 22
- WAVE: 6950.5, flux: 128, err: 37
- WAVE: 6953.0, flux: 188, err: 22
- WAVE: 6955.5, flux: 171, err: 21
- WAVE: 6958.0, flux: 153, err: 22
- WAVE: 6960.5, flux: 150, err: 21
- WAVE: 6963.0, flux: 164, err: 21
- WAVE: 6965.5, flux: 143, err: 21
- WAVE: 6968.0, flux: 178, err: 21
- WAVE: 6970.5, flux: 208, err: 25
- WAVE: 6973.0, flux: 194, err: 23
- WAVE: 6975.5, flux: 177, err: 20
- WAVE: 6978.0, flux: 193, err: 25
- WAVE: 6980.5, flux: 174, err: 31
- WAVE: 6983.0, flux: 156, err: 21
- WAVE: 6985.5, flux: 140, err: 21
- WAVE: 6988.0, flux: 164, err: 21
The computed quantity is 2.6 angstrom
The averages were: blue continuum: 193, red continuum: 188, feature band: 175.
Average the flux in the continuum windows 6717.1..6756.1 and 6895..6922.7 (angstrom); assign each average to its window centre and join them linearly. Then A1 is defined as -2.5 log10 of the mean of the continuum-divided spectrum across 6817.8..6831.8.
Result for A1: 0.069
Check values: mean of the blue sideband 199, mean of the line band 178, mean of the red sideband 181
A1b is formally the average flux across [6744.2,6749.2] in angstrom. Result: 196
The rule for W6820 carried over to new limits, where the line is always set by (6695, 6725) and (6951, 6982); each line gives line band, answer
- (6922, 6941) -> -2.8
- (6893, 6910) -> -0.5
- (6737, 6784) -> 0.2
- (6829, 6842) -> 1.5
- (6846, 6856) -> -0.9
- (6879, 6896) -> -0.1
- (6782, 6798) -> -0.7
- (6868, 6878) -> 0.2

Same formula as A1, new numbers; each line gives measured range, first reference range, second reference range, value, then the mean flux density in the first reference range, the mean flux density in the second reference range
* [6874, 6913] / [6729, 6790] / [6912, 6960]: 0.06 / 190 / 187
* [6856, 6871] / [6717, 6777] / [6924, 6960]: 0.05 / 196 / 187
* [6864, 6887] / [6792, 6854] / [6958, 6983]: -0.02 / 182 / 174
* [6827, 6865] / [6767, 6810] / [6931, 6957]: 0.08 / 192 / 190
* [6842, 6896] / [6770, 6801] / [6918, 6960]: 0.05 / 193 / 190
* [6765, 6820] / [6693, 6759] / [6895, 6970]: -0.01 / 192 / 182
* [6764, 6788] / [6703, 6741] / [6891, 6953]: 0.01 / 197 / 188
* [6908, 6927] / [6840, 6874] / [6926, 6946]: 0.06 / 185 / 198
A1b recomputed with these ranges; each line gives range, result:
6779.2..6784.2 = 176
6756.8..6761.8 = 182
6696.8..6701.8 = 177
